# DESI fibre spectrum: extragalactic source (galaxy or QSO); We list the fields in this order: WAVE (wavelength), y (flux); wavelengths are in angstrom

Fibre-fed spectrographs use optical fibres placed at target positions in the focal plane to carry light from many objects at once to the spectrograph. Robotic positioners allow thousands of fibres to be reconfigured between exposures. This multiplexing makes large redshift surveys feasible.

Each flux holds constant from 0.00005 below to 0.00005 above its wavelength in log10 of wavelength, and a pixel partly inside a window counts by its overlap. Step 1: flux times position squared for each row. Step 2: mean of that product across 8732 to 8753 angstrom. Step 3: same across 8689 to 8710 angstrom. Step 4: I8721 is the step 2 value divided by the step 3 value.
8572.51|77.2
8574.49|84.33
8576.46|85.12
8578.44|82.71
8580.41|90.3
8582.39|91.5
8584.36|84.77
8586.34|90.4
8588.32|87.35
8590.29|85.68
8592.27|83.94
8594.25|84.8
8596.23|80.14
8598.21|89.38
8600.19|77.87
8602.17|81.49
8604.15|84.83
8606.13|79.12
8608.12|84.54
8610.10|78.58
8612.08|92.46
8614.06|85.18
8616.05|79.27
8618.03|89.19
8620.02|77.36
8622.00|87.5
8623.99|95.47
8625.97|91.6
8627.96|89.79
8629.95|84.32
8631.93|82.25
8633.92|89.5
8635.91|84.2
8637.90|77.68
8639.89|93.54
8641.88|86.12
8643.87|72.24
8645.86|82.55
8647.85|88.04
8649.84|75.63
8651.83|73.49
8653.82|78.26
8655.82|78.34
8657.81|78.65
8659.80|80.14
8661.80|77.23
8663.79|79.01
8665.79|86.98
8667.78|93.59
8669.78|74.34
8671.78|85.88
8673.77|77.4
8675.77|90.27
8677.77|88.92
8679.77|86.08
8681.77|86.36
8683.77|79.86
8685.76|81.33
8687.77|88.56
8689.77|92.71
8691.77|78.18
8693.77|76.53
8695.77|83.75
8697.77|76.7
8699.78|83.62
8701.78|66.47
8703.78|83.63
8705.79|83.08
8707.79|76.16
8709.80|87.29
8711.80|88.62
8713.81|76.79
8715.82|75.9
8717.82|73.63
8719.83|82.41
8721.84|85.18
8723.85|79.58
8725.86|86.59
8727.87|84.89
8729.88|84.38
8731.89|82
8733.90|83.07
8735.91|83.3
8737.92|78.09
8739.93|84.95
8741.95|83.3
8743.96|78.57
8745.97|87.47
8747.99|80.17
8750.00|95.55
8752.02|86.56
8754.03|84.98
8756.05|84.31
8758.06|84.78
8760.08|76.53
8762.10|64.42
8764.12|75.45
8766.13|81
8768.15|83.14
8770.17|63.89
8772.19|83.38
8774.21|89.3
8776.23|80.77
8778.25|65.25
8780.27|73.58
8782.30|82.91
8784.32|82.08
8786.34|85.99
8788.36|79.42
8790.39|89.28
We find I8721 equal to 1.06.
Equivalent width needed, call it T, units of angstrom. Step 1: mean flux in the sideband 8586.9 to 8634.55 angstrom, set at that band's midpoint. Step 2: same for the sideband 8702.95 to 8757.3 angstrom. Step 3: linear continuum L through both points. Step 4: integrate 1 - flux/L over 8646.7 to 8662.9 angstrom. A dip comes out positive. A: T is 1.1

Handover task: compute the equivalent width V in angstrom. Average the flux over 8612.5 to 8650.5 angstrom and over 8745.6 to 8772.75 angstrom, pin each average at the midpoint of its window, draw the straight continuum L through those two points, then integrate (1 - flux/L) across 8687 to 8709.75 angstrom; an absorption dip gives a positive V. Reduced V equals 0.5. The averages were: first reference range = 85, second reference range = 80.6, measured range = 81.1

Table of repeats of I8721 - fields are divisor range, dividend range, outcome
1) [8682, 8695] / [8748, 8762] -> 1.02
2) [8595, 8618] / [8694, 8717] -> 0.98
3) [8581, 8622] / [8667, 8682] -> 1.02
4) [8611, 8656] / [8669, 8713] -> 0.99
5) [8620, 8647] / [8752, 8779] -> 0.95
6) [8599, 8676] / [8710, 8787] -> 1.00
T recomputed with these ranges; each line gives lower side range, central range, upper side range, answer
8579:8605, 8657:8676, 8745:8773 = 0.3 angstrom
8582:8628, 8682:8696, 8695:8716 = -0.3 angstrom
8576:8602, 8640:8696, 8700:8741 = 0.5 angstrom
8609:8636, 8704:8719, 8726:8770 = 0.5 angstrom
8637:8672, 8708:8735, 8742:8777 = -0.3 angstrom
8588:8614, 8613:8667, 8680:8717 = -0.2 angstrom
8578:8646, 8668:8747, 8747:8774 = -0.1 angstrom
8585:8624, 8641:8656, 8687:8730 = 0.7 angstrom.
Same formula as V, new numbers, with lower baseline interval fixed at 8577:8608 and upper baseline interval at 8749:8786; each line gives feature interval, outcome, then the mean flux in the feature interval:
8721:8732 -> -0.4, 83.9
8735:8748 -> -0.3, 82.4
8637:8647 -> 0.1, 82.6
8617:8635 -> -0.7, 87.4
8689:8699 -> 0.1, 81.4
